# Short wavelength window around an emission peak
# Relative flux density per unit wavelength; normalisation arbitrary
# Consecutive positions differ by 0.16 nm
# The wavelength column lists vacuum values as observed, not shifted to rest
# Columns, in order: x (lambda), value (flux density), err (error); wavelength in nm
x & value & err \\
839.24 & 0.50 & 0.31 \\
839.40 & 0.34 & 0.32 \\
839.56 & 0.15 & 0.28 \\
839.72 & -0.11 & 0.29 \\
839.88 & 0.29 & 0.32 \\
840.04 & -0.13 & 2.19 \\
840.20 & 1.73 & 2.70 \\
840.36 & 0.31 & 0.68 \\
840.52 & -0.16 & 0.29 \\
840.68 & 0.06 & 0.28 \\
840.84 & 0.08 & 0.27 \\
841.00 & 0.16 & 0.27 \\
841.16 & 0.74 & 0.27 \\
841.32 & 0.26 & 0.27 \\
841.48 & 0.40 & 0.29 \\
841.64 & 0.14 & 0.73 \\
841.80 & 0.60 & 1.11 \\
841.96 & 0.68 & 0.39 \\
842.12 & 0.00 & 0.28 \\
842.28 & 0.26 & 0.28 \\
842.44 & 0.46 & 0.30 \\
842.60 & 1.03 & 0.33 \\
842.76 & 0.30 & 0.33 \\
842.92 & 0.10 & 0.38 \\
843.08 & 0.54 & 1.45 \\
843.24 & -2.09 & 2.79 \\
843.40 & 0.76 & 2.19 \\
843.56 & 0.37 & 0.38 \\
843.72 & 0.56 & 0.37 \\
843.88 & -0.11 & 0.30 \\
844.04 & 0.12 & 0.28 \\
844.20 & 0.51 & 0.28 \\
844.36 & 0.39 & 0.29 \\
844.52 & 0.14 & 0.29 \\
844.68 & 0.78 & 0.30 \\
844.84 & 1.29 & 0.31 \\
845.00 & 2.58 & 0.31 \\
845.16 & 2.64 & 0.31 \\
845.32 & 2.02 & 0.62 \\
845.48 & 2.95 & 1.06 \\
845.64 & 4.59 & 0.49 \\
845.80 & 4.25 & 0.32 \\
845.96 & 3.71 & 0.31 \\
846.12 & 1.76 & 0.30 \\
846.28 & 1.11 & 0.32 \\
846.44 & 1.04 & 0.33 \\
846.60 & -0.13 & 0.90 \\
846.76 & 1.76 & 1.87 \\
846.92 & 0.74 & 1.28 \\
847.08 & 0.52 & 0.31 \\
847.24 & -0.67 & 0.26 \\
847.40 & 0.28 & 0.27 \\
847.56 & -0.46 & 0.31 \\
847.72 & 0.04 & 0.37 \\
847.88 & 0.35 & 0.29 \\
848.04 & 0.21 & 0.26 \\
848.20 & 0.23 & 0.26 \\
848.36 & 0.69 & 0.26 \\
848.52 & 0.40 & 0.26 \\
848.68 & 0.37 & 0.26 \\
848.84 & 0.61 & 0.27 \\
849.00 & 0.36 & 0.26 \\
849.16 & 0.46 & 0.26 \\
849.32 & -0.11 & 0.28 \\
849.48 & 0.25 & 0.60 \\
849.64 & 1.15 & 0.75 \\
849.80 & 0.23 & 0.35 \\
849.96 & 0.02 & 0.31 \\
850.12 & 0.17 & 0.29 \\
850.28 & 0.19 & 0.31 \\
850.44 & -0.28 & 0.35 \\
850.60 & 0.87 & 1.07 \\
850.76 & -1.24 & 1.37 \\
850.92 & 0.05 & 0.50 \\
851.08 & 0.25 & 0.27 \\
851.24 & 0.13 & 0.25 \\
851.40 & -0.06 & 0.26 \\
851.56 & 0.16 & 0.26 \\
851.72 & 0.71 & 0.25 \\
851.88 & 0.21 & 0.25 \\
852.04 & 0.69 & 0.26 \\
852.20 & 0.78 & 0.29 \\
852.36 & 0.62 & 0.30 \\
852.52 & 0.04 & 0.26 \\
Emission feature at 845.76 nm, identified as [O II] 3727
